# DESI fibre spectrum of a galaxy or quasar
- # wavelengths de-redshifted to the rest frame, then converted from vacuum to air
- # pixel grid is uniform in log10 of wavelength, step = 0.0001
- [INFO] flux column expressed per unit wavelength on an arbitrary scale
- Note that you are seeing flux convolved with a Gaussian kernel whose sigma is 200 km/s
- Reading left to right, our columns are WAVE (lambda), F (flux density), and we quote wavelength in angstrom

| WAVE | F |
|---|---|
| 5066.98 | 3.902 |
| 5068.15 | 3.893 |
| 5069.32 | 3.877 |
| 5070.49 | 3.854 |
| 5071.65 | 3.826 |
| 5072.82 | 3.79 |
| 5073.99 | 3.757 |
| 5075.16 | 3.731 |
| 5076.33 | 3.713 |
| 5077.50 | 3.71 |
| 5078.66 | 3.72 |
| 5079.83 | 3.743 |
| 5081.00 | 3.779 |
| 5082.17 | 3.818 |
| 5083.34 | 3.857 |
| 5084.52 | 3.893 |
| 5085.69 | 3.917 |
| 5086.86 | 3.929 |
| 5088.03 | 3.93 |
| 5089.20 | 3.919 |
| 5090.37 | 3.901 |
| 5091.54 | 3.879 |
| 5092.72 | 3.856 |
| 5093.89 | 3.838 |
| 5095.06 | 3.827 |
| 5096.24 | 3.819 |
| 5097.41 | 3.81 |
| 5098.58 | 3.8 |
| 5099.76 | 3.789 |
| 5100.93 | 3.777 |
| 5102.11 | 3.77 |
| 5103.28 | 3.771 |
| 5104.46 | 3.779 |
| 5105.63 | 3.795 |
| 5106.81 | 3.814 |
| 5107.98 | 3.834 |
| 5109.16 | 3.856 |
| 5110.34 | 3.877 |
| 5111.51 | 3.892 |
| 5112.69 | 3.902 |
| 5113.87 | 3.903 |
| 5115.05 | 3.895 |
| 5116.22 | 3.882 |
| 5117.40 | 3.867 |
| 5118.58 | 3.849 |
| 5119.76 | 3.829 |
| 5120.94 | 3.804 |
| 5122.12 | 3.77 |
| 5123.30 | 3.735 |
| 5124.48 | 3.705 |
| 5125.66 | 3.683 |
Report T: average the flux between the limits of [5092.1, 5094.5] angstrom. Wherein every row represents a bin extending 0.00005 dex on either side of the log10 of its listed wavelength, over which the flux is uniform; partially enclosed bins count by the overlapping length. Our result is 3.84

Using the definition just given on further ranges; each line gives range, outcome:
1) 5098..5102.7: 3.78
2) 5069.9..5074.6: 3.81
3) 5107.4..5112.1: 3.86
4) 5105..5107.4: 3.82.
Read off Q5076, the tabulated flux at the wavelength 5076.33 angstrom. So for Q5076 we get 3.713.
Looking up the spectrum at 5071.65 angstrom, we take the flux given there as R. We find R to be 3.826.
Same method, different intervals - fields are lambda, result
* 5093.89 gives 3.838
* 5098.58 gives 3.8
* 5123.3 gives 3.735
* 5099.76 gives 3.789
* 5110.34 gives 3.877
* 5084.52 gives 3.893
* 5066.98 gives 3.902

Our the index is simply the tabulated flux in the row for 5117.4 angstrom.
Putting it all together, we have 3.867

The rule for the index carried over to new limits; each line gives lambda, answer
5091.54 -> 3.879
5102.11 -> 3.77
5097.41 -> 3.81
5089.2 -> 3.919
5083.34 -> 3.857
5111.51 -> 3.892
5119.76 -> 3.829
